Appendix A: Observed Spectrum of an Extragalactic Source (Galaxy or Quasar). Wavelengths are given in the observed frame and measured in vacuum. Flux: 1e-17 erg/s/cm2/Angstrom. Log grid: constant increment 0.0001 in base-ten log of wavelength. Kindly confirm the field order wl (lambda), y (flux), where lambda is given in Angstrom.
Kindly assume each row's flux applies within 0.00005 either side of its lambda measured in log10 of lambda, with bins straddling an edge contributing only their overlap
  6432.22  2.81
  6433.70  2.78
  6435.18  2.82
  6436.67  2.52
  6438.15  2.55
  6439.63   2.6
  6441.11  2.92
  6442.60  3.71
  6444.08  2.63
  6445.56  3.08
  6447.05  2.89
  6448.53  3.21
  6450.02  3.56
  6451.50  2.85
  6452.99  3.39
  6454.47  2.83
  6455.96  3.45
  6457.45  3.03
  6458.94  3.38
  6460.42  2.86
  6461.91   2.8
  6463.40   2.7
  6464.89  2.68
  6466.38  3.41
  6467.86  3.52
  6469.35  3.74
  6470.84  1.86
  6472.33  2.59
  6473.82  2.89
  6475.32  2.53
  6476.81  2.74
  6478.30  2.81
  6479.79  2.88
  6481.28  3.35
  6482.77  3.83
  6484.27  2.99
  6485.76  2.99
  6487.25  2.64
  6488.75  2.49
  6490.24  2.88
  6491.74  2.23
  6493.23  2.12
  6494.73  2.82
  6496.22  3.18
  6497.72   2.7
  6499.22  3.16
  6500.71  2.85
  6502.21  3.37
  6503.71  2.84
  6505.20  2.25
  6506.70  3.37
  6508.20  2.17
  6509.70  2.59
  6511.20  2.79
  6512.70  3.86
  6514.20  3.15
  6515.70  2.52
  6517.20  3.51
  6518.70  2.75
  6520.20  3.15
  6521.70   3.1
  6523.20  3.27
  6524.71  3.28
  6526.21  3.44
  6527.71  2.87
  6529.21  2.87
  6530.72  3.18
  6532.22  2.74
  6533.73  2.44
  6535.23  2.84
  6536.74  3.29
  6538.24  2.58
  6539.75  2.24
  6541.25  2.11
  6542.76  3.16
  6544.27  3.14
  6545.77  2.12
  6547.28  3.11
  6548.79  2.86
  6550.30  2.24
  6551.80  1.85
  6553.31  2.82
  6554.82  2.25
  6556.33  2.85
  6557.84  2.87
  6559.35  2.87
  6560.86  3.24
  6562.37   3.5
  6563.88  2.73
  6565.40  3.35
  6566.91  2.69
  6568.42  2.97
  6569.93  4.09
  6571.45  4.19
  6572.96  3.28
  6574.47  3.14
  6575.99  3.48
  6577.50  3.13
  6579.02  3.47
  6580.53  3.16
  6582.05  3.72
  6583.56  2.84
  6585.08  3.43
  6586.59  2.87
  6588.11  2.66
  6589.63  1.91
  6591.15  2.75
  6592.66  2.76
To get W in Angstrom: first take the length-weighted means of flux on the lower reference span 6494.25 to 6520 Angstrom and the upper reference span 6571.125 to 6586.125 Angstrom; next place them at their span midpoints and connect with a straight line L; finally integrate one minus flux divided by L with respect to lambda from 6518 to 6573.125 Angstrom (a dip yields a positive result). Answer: 4.1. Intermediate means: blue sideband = 2.94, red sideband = 3.35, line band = 2.92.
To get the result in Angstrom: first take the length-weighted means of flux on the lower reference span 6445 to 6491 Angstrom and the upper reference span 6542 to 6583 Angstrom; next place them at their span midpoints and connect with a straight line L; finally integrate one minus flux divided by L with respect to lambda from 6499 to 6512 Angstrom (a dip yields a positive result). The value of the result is 0.9 Angstrom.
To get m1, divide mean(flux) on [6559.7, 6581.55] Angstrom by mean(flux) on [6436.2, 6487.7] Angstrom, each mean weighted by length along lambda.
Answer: 1.11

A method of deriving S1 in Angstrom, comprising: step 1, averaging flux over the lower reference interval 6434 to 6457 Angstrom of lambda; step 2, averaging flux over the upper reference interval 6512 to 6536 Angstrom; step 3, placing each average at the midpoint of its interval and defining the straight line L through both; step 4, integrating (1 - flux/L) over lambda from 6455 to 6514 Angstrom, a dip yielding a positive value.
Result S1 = 2.32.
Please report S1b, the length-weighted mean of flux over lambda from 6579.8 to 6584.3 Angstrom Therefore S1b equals 3.24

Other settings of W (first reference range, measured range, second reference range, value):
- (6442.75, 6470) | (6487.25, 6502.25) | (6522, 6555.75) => 1.1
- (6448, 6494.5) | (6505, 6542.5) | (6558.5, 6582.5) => 2.7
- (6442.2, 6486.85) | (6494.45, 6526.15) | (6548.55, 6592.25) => 0.3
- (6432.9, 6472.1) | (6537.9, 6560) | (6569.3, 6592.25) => 3.8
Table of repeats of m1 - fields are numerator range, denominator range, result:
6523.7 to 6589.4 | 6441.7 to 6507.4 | 1.00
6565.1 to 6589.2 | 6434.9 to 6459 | 1.08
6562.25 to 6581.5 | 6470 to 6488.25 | 1.17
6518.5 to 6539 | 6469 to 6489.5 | 1.04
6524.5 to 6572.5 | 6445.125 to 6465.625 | 0.95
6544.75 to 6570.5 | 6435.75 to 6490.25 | 0.96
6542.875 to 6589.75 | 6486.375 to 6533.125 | 1.04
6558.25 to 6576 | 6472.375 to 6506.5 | 1.15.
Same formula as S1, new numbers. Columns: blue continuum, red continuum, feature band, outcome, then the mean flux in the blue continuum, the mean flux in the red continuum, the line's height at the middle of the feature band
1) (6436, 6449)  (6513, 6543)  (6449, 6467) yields -1.1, 2.9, 2.93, 2.91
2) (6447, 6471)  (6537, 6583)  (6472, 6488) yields 0.7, 3.1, 2.98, 3.08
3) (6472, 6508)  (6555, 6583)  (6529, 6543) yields 1.6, 2.85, 3.24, 3.08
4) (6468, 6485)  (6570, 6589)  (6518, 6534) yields 0.5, 2.95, 3.3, 3.12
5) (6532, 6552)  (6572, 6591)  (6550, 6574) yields -1.0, 2.64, 3.09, 2.87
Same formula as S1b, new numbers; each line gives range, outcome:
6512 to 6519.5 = 3.15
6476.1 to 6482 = 2.95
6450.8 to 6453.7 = 3.12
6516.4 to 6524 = 3.15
